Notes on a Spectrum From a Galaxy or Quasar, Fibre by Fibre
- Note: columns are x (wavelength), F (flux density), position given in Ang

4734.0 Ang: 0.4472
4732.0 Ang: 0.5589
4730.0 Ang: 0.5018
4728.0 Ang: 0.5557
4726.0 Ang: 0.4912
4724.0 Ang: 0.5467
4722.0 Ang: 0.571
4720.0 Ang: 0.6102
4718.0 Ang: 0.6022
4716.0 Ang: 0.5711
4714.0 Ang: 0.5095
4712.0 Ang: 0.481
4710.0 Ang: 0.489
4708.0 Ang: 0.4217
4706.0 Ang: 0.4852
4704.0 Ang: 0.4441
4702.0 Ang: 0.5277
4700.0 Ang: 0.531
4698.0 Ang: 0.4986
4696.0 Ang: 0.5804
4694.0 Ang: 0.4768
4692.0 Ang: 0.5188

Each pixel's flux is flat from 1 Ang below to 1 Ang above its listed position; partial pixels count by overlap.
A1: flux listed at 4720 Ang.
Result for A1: 0.6102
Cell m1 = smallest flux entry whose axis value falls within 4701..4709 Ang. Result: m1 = 0.4217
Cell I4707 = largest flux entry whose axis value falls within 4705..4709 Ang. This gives 0.4852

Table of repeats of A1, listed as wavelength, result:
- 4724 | 0.5467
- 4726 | 0.4912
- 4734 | 0.4472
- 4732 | 0.5589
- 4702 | 0.5277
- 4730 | 0.5018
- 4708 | 0.4217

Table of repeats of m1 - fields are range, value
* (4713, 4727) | 0.4912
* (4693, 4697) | 0.4768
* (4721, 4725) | 0.5467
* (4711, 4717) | 0.481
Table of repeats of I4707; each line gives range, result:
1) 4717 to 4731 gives 0.6102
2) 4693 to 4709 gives 0.5804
